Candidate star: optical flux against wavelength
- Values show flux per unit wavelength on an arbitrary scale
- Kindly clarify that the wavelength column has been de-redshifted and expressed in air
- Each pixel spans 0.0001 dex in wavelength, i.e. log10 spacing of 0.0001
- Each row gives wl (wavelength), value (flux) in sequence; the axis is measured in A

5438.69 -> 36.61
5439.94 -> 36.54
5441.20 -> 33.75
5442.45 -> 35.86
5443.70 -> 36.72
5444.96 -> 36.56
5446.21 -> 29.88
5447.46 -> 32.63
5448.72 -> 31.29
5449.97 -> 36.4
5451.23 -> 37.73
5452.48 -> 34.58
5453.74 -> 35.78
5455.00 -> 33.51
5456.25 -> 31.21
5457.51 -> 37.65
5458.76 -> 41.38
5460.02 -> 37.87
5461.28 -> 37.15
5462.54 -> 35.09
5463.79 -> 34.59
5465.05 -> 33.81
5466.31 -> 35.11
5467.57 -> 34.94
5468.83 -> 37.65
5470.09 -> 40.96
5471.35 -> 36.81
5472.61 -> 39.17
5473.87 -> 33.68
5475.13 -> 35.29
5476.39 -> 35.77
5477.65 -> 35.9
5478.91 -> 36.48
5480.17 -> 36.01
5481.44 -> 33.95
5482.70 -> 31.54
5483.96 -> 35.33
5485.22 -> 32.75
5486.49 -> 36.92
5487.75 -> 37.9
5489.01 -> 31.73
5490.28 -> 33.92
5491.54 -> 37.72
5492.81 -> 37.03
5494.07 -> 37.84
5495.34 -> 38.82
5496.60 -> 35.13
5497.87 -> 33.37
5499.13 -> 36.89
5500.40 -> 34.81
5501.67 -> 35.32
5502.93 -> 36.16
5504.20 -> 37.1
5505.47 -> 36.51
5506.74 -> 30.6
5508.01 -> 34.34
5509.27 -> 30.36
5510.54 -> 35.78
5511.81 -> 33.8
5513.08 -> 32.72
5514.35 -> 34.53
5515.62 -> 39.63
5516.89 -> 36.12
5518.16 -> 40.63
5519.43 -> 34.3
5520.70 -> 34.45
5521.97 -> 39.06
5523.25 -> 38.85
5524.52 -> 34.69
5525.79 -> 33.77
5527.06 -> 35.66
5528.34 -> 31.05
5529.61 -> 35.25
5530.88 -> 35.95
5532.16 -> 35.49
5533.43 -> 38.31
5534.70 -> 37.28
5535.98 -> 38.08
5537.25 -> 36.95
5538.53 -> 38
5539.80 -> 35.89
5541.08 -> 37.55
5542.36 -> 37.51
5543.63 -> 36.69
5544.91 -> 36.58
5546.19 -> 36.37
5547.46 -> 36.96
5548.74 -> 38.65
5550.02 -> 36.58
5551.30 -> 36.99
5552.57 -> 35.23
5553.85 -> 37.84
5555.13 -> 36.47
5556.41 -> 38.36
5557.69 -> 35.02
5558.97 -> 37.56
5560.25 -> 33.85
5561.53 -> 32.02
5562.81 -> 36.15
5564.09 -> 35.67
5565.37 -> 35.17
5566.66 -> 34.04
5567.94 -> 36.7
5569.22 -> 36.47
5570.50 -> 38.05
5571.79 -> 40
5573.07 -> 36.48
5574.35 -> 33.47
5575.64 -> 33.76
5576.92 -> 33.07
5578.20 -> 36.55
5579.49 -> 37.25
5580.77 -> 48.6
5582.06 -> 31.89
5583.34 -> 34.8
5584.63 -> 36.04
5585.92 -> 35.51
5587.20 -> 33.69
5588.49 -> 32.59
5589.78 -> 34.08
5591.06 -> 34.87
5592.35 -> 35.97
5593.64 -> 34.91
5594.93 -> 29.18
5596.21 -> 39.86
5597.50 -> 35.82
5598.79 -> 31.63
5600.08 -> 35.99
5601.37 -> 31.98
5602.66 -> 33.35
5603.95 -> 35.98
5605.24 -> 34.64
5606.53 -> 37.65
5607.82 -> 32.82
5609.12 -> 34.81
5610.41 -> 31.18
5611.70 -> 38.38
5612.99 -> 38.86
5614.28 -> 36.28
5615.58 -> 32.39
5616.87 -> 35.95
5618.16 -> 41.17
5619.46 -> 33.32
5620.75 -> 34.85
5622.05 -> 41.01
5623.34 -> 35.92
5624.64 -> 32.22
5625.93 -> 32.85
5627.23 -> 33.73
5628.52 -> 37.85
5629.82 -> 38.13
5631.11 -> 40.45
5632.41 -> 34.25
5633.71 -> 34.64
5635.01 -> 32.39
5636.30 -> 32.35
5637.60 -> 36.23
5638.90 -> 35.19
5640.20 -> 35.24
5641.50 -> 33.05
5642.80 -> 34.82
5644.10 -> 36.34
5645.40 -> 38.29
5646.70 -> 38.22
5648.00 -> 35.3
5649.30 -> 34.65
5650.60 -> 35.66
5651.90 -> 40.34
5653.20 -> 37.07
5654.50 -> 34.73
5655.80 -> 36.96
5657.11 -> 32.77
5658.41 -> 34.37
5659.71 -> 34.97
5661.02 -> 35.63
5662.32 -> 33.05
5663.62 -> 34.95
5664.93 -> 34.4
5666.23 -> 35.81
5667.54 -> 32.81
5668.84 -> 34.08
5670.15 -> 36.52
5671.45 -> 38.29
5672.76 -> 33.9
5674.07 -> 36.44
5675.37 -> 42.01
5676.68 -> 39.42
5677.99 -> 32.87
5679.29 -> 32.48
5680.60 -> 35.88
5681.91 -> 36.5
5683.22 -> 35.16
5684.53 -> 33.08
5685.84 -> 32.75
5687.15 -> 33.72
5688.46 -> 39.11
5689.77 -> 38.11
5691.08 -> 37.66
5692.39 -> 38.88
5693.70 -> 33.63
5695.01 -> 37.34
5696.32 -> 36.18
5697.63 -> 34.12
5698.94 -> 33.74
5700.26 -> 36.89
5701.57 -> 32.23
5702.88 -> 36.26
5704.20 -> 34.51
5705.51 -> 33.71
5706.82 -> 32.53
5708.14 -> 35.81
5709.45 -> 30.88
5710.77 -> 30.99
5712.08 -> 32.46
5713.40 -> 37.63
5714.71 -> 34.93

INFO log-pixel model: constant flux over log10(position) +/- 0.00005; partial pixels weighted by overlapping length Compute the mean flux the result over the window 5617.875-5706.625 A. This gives 35.6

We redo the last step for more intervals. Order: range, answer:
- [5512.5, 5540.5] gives 36.2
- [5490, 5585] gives 36.1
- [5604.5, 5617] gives 35.3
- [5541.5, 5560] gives 36.9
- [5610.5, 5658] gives 35.8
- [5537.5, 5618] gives 35.8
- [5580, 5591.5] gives 35.8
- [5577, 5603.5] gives 35.2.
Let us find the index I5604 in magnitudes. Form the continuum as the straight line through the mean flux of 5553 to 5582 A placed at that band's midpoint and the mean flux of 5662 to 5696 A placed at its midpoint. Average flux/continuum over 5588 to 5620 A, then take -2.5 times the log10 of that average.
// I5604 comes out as 0.04 mag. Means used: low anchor 36.4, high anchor 35.8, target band 35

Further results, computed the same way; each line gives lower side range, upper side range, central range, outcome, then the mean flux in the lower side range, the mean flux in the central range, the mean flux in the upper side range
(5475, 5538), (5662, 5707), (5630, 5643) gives 0.02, 35.6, 35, 35.5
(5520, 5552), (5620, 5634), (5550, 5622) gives 0.02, 36.5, 35.6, 36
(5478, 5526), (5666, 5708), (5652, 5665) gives 0.01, 35.5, 35.1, 35.5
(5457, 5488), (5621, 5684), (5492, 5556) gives 0.00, 36.1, 36.1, 35.6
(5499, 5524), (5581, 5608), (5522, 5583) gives -0.04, 35.6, 36.4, 34.7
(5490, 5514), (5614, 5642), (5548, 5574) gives -0.03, 35.2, 36.3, 35.4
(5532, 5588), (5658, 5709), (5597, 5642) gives 0.02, 36.4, 35.2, 35.4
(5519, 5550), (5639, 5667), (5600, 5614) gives 0.02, 36.4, 35.1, 35.5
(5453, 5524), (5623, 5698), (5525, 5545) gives -0.02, 35.7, 36.2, 35.6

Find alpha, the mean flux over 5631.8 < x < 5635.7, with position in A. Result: 33.8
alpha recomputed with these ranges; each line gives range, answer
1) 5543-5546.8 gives 36.5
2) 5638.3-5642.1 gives 34.5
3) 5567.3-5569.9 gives 36.7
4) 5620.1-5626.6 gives 35.4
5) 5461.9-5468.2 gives 34.7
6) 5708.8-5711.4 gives 30.9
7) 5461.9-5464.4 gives 34.9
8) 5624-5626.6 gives 32.6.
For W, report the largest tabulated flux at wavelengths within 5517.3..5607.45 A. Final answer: 48.6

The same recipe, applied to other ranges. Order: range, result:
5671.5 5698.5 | 42.01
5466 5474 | 40.96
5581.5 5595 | 36.04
